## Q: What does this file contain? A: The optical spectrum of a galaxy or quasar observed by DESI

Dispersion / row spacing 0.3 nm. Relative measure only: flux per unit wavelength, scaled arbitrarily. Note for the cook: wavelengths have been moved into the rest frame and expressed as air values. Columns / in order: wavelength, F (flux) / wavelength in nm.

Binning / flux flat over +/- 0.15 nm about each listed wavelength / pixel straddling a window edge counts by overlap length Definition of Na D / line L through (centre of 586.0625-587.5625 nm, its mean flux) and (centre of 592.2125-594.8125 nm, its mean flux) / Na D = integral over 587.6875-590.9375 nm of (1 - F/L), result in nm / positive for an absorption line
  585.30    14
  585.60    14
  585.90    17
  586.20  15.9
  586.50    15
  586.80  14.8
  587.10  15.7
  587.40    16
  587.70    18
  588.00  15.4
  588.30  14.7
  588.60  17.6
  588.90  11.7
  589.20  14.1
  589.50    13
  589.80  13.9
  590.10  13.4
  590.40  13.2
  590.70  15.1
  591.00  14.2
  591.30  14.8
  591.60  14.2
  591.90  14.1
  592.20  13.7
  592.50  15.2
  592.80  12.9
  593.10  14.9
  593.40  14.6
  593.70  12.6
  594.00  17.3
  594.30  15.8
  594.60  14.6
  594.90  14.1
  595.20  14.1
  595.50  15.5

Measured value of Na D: 0.17 nm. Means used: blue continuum 15.5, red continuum 14.7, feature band 14.4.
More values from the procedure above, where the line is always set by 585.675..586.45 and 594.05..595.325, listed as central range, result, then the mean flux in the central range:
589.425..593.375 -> 0.315 nm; 14.1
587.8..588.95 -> 0.033 nm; 15.3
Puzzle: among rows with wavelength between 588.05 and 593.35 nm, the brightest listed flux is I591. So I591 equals 17.6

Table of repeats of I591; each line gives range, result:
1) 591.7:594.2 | 17.3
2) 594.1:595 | 15.8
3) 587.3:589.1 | 18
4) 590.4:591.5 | 15.1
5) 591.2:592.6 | 15.2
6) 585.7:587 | 17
